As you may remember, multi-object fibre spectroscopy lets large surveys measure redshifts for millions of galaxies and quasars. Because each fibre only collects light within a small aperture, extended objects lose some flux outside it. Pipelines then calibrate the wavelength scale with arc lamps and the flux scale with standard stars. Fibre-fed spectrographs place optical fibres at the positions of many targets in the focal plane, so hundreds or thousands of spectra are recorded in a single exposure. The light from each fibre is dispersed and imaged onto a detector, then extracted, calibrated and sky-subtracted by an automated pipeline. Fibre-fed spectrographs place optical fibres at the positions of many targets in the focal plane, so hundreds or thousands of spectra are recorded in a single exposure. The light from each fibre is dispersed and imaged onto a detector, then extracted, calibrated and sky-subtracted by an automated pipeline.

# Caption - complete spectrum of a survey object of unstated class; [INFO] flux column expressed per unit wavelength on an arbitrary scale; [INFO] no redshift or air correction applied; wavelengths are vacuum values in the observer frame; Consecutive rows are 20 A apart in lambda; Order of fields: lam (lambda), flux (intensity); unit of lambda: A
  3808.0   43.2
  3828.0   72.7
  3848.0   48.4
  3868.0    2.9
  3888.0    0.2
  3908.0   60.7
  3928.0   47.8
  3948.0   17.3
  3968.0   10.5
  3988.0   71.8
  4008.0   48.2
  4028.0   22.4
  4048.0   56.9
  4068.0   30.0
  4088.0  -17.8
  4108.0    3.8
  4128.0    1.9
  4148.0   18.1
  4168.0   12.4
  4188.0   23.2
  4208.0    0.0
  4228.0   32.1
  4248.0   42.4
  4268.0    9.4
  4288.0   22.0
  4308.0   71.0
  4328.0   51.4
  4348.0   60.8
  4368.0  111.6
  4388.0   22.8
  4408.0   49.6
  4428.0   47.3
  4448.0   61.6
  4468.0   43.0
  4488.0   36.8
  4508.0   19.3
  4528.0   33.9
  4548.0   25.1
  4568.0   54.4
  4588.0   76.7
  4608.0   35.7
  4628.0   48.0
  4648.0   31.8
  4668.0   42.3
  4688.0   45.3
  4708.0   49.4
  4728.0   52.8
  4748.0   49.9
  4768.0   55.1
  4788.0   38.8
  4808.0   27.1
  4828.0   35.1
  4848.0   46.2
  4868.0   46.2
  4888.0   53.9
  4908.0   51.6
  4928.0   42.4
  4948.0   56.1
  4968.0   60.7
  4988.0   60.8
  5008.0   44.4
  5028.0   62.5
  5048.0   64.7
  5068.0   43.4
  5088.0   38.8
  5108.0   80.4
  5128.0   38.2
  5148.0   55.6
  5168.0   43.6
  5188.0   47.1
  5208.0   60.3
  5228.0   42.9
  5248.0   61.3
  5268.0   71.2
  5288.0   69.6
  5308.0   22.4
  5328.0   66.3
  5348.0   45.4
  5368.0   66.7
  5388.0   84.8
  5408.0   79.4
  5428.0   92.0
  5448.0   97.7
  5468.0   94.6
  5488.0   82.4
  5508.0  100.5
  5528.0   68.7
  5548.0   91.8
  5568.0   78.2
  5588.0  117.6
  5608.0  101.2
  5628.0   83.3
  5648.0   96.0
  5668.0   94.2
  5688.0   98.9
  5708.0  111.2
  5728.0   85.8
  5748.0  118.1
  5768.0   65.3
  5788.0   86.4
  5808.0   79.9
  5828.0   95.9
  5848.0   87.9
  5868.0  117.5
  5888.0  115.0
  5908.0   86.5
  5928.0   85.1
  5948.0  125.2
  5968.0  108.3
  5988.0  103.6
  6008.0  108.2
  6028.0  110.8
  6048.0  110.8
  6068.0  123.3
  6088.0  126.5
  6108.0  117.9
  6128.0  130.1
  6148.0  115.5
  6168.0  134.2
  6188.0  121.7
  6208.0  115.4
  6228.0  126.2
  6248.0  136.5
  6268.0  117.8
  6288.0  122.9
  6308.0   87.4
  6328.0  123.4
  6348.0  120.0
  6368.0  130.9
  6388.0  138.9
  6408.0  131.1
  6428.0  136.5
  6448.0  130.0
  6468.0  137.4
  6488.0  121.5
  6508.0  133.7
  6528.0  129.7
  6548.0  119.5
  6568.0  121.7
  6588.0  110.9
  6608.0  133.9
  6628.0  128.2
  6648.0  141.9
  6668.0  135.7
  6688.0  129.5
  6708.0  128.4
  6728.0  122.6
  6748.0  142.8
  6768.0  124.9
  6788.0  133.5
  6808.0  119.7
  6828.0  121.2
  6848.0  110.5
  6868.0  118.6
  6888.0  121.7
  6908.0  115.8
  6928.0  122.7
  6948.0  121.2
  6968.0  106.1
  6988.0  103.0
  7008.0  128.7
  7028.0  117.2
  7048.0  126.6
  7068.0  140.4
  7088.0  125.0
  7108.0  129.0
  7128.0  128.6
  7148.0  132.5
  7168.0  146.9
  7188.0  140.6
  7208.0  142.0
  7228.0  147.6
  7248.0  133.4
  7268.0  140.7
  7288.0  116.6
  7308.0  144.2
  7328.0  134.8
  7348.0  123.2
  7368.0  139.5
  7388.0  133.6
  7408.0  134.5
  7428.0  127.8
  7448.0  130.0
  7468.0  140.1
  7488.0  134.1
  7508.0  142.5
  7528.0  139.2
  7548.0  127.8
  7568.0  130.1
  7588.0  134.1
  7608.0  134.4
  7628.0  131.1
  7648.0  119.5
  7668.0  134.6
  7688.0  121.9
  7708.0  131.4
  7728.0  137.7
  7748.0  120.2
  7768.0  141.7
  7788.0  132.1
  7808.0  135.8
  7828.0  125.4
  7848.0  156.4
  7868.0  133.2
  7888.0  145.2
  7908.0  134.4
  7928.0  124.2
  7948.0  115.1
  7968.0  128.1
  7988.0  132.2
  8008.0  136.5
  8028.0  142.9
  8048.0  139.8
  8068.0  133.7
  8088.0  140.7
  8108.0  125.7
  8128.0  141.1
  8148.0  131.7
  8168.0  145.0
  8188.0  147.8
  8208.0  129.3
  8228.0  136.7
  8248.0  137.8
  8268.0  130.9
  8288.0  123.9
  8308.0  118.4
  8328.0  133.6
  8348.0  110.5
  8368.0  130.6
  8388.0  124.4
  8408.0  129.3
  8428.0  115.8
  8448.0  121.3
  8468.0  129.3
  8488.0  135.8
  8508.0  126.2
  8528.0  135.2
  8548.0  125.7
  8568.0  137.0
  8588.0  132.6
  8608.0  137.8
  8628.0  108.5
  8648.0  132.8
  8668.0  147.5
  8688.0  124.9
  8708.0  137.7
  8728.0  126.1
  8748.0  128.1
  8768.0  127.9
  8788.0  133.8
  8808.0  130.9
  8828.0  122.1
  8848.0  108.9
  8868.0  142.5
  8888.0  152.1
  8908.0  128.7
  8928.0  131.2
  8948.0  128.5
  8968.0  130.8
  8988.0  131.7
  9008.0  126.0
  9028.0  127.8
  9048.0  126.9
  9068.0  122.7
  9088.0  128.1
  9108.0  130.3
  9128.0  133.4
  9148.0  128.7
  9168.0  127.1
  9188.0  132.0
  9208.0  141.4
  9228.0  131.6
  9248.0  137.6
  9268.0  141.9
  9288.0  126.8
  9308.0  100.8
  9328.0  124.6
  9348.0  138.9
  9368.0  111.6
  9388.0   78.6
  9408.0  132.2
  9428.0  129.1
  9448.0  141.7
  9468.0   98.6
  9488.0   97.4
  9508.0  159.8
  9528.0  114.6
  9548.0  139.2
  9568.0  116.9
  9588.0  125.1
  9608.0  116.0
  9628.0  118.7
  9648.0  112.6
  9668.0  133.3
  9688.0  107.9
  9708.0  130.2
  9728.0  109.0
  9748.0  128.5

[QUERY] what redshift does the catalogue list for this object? 0.348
